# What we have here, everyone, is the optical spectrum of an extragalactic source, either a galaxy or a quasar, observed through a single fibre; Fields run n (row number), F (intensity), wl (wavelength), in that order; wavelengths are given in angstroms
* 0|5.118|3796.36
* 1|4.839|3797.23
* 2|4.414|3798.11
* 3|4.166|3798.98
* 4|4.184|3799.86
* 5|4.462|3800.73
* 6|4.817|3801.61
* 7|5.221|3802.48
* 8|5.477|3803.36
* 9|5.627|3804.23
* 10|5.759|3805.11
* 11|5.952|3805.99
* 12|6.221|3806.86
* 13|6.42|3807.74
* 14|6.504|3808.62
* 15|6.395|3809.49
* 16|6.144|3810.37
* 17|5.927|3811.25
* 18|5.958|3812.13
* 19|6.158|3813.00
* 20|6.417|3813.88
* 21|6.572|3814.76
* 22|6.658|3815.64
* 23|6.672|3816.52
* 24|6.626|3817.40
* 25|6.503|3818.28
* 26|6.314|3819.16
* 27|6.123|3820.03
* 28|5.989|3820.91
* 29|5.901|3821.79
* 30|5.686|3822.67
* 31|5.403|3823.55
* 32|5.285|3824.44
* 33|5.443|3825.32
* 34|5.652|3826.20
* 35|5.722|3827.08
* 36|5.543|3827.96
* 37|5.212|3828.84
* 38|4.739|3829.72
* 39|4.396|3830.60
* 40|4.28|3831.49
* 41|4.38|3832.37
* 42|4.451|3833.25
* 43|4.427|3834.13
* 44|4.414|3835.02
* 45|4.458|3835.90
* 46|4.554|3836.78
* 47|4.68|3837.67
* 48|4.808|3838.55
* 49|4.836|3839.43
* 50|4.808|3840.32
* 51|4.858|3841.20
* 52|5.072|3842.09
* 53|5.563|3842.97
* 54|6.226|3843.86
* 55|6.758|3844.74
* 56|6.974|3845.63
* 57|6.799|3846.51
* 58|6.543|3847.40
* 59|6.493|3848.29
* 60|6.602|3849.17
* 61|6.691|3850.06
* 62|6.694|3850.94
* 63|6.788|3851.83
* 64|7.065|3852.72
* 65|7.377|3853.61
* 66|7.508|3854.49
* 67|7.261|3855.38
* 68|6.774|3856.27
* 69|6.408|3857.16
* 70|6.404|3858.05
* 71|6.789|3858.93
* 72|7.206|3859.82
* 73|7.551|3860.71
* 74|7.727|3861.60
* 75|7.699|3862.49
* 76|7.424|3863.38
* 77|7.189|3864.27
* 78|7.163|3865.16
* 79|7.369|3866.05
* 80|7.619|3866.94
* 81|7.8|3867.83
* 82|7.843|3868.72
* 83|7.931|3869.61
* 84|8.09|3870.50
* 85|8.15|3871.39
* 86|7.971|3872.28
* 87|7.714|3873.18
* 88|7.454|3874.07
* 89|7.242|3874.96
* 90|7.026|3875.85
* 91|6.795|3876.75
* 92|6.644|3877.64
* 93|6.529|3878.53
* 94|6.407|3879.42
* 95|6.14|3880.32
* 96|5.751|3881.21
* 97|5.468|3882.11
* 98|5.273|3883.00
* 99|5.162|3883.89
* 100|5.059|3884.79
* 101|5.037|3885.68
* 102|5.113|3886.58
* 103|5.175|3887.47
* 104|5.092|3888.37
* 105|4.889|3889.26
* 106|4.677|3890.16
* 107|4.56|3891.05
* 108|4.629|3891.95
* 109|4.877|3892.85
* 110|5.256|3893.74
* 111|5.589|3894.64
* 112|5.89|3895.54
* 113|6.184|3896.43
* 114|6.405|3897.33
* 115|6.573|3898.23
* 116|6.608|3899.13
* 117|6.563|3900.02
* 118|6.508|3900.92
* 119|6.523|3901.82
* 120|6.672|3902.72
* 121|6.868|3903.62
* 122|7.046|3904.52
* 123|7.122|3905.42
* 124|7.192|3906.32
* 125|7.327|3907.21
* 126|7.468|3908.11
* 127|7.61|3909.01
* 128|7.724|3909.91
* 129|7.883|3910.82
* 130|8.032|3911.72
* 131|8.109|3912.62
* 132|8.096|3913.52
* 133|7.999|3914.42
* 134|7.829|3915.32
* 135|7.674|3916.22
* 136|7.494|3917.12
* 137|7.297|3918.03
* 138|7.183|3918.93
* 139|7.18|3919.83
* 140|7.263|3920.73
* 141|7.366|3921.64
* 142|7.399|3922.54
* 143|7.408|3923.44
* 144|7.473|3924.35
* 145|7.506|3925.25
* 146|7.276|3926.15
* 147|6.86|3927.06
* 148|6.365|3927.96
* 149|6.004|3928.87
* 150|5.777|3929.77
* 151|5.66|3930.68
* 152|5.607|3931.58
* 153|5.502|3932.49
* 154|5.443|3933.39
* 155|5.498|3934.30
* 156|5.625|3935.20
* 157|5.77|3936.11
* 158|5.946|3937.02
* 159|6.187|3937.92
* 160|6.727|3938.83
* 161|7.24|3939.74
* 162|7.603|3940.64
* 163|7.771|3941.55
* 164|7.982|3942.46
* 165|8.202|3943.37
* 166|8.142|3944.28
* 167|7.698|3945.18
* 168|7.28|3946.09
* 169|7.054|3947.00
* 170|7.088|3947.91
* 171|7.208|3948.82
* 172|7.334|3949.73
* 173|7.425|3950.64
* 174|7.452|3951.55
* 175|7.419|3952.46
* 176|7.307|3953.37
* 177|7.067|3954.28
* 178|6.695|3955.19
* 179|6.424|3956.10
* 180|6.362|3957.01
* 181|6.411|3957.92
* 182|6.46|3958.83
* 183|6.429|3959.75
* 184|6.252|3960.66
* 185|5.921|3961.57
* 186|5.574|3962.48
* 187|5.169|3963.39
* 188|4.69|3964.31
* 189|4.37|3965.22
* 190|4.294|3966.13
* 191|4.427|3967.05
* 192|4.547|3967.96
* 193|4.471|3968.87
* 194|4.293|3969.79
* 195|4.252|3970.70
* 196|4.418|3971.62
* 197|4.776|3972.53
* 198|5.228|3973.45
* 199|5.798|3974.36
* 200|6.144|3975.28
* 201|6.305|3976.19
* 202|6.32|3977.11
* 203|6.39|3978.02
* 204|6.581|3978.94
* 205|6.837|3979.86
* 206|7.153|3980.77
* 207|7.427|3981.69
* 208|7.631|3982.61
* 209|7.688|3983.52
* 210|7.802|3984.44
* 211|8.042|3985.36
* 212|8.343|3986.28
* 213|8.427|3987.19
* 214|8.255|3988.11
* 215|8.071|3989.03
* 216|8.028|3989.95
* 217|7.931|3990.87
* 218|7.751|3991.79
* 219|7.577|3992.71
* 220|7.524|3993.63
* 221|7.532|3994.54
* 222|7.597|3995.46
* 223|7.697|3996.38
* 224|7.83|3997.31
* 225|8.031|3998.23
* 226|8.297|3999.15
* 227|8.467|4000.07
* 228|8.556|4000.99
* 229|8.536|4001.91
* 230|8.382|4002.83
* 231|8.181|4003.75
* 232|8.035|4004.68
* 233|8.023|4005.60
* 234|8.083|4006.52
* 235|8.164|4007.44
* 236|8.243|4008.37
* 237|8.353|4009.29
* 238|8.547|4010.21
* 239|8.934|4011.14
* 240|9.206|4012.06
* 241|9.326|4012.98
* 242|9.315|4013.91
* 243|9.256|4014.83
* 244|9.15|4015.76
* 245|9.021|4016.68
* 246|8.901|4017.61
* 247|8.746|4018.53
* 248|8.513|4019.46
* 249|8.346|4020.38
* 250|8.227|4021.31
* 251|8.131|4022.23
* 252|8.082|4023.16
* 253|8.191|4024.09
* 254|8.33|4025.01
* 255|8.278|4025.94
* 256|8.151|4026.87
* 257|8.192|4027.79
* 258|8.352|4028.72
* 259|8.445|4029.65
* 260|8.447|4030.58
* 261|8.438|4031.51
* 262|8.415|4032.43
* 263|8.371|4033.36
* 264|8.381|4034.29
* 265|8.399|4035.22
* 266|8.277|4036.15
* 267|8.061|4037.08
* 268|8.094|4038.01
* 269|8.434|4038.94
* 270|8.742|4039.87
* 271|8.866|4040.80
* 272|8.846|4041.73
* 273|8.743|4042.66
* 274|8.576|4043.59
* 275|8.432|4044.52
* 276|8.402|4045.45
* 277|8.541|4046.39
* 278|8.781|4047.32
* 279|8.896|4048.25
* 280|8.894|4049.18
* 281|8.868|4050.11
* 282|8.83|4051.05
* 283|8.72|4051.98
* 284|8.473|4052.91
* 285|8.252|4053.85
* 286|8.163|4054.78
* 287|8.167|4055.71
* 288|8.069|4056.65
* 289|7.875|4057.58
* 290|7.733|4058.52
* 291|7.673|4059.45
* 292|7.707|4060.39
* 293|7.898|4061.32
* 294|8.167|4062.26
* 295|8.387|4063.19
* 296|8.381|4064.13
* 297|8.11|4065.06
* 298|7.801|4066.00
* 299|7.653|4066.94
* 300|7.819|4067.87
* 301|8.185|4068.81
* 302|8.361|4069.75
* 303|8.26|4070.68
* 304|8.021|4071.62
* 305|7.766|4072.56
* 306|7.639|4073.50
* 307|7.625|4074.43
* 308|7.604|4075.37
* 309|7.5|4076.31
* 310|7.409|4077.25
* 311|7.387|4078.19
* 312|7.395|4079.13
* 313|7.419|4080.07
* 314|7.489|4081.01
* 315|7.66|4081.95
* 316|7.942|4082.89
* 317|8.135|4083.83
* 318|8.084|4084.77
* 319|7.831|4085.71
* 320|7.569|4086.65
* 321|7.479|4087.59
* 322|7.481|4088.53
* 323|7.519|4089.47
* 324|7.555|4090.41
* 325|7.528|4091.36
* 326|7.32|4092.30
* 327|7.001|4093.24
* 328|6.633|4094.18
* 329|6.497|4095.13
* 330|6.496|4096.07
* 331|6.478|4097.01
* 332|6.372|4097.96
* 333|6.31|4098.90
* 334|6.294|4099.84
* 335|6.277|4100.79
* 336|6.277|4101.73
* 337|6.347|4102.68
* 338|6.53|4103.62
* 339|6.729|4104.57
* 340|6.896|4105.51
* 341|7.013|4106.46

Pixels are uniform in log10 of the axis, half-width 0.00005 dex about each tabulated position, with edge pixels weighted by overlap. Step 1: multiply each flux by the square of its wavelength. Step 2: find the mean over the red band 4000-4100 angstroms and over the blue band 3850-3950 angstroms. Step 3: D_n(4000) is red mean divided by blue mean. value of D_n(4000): 1.29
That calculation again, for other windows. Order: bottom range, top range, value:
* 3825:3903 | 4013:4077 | 1.48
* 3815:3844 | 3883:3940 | 1.27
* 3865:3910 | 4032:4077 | 1.39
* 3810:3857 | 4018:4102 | 1.52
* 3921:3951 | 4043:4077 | 1.27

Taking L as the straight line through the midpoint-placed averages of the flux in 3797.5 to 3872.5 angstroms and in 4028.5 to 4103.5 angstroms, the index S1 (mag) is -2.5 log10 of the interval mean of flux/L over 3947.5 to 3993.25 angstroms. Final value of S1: 0.10 mag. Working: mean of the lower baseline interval 6.1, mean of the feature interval 6.49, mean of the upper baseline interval 7.86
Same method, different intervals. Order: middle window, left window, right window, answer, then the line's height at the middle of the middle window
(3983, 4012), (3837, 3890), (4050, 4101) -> -0.12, 7.24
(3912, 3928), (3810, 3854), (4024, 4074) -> -0.11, 6.78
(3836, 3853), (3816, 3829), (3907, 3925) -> 0.07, 6.29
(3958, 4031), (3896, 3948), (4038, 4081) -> 0.04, 7.61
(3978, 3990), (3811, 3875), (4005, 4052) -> 0.05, 8.01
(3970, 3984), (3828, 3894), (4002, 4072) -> 0.23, 7.63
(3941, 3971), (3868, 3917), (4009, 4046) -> 0.18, 7.51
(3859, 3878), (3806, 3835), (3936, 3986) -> -0.25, 5.98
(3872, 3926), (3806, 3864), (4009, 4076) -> 0.02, 6.76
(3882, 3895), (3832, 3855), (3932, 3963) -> 0.23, 6.21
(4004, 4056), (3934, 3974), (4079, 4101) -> -0.25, 6.78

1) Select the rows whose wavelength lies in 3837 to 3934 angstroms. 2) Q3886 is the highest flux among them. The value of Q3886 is 8.15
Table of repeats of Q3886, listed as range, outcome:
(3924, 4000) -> 8.427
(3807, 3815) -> 6.572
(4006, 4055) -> 9.326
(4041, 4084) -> 8.896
